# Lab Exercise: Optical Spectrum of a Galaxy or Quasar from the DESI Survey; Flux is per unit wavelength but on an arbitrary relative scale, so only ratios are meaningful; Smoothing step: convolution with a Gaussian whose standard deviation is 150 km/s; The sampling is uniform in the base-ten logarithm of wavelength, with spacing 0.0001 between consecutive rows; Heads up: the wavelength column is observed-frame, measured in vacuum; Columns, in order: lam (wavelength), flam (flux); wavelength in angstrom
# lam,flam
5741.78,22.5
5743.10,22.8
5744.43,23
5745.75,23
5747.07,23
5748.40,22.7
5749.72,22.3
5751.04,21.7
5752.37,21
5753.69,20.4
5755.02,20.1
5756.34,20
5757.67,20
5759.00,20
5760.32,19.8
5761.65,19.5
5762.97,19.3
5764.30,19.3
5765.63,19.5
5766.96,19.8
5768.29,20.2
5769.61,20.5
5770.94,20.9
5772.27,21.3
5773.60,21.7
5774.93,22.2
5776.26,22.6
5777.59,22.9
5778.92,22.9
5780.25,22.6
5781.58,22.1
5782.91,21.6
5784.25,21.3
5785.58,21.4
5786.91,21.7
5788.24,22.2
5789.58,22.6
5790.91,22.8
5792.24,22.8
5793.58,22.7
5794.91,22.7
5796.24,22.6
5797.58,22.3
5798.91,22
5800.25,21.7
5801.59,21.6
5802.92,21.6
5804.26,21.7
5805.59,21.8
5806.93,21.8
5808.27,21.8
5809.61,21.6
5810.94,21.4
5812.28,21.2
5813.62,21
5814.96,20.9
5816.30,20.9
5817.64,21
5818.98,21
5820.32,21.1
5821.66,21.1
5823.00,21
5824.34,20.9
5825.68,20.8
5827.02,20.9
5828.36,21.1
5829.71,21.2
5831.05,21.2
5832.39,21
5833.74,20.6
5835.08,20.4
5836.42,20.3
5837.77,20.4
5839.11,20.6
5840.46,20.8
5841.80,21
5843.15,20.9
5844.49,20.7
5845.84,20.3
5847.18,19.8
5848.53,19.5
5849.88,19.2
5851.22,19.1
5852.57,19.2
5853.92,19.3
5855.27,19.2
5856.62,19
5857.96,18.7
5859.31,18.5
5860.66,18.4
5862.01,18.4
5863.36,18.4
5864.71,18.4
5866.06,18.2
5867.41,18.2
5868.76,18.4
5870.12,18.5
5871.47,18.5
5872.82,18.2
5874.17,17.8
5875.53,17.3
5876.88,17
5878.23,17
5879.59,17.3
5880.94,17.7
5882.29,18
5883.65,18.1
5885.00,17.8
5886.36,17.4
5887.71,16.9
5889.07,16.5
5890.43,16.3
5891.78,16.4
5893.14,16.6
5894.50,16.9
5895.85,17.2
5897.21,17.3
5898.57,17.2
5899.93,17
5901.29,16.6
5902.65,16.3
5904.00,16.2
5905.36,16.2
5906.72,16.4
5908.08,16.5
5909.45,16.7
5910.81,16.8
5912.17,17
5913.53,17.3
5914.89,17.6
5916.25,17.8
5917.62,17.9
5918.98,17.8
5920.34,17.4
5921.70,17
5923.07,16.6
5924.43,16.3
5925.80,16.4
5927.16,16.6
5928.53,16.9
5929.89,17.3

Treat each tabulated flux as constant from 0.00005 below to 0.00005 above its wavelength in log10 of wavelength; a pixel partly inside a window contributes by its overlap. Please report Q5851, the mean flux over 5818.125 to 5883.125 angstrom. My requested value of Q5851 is 19.5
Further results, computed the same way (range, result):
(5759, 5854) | 21.1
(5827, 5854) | 20.4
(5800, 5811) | 21.7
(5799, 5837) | 21.2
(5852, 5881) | 18.3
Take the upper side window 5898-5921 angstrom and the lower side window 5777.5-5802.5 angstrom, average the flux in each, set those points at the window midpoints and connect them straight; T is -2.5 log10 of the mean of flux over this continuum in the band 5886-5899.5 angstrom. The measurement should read 0.05 mag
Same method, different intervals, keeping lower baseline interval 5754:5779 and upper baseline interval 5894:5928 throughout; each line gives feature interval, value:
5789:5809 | -0.12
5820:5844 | -0.10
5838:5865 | -0.06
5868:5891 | 0.01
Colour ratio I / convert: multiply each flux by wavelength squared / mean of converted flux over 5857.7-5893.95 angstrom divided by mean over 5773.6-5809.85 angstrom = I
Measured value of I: 0.8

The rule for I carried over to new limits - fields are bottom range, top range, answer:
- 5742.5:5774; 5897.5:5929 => 0.85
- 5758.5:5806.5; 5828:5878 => 0.92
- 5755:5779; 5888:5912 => 0.85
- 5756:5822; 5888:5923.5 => 0.82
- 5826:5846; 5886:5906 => 0.82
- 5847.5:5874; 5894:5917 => 0.92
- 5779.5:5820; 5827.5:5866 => 0.92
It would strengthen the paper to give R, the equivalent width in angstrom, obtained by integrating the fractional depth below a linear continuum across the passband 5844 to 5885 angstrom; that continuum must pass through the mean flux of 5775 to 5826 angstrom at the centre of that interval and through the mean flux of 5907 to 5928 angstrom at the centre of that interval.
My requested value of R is 1.4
